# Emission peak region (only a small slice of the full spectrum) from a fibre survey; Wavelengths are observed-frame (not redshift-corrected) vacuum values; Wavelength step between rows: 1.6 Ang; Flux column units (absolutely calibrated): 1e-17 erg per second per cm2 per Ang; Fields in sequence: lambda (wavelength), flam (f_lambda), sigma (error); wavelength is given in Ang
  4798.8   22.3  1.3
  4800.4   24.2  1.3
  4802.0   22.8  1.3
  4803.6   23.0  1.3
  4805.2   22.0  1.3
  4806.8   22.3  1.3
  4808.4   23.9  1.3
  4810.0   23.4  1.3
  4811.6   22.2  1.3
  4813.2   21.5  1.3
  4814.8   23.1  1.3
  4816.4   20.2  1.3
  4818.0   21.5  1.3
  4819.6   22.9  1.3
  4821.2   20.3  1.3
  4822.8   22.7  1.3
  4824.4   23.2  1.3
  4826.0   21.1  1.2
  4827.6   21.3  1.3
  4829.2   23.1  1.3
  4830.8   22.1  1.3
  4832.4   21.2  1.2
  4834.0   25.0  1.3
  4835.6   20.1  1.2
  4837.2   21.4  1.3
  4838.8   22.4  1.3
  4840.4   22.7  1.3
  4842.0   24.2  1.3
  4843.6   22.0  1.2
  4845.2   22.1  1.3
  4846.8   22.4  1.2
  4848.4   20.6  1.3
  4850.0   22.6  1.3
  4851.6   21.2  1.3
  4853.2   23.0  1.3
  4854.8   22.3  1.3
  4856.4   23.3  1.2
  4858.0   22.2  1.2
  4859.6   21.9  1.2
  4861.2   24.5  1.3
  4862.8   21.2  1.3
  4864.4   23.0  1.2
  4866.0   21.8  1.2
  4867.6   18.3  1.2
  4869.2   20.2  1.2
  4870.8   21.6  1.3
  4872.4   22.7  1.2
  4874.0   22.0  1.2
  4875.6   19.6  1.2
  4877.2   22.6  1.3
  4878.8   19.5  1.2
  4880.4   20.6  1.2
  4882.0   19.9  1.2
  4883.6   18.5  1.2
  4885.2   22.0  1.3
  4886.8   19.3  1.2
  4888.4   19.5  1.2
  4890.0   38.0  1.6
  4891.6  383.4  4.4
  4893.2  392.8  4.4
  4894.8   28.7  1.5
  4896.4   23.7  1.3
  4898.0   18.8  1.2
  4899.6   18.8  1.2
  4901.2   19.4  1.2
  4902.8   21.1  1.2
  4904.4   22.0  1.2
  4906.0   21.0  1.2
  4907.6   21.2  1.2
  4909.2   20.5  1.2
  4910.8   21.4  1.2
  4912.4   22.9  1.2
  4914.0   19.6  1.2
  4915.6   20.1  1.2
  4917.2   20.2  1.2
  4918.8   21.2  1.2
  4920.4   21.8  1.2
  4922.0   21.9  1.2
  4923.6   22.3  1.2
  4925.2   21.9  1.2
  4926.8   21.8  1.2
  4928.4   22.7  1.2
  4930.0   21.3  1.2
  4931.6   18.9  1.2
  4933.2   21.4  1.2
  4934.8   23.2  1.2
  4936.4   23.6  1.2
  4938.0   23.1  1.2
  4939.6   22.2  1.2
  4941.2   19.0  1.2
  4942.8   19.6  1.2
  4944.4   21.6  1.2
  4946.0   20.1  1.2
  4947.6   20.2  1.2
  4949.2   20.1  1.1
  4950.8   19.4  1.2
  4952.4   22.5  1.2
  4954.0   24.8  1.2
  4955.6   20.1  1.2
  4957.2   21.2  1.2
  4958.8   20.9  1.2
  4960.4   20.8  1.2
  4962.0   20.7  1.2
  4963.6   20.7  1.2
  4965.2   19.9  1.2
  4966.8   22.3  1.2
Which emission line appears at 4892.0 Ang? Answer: H-beta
